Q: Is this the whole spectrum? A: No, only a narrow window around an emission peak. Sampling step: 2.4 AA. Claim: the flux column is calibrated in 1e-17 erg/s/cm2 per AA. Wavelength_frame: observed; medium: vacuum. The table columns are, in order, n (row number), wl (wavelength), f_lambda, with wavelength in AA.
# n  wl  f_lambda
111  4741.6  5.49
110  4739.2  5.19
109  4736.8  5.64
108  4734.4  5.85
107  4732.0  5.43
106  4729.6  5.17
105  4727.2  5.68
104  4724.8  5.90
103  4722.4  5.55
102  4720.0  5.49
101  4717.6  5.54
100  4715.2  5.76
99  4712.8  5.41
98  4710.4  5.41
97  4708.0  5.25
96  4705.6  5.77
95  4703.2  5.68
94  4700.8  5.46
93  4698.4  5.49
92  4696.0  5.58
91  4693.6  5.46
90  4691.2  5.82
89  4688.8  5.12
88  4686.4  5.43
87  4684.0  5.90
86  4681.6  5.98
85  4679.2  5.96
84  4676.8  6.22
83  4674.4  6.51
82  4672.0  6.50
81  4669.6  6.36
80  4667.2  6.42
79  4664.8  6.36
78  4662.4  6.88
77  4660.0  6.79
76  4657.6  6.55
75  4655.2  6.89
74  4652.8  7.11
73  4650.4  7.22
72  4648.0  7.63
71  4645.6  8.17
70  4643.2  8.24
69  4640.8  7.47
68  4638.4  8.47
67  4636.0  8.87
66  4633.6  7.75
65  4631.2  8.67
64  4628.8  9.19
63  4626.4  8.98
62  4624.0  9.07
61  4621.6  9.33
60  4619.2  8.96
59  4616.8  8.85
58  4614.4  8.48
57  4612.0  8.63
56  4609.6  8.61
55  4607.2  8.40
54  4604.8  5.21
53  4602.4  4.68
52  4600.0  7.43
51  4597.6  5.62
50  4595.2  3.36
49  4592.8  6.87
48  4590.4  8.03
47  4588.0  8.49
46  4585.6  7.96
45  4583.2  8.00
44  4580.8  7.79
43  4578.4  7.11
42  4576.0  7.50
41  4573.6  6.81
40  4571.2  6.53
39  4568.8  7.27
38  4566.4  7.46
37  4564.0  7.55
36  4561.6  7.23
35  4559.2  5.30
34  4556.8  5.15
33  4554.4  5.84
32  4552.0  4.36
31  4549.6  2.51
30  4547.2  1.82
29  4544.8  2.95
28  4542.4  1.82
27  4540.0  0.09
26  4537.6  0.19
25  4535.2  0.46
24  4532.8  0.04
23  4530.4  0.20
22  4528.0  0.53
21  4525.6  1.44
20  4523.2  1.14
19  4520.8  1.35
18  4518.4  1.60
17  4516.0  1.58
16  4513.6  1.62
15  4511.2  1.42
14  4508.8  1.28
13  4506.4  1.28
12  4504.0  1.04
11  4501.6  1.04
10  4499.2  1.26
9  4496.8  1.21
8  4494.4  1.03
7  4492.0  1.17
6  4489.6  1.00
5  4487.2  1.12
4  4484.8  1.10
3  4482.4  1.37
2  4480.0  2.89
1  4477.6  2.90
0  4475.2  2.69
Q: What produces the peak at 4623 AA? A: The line C IV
